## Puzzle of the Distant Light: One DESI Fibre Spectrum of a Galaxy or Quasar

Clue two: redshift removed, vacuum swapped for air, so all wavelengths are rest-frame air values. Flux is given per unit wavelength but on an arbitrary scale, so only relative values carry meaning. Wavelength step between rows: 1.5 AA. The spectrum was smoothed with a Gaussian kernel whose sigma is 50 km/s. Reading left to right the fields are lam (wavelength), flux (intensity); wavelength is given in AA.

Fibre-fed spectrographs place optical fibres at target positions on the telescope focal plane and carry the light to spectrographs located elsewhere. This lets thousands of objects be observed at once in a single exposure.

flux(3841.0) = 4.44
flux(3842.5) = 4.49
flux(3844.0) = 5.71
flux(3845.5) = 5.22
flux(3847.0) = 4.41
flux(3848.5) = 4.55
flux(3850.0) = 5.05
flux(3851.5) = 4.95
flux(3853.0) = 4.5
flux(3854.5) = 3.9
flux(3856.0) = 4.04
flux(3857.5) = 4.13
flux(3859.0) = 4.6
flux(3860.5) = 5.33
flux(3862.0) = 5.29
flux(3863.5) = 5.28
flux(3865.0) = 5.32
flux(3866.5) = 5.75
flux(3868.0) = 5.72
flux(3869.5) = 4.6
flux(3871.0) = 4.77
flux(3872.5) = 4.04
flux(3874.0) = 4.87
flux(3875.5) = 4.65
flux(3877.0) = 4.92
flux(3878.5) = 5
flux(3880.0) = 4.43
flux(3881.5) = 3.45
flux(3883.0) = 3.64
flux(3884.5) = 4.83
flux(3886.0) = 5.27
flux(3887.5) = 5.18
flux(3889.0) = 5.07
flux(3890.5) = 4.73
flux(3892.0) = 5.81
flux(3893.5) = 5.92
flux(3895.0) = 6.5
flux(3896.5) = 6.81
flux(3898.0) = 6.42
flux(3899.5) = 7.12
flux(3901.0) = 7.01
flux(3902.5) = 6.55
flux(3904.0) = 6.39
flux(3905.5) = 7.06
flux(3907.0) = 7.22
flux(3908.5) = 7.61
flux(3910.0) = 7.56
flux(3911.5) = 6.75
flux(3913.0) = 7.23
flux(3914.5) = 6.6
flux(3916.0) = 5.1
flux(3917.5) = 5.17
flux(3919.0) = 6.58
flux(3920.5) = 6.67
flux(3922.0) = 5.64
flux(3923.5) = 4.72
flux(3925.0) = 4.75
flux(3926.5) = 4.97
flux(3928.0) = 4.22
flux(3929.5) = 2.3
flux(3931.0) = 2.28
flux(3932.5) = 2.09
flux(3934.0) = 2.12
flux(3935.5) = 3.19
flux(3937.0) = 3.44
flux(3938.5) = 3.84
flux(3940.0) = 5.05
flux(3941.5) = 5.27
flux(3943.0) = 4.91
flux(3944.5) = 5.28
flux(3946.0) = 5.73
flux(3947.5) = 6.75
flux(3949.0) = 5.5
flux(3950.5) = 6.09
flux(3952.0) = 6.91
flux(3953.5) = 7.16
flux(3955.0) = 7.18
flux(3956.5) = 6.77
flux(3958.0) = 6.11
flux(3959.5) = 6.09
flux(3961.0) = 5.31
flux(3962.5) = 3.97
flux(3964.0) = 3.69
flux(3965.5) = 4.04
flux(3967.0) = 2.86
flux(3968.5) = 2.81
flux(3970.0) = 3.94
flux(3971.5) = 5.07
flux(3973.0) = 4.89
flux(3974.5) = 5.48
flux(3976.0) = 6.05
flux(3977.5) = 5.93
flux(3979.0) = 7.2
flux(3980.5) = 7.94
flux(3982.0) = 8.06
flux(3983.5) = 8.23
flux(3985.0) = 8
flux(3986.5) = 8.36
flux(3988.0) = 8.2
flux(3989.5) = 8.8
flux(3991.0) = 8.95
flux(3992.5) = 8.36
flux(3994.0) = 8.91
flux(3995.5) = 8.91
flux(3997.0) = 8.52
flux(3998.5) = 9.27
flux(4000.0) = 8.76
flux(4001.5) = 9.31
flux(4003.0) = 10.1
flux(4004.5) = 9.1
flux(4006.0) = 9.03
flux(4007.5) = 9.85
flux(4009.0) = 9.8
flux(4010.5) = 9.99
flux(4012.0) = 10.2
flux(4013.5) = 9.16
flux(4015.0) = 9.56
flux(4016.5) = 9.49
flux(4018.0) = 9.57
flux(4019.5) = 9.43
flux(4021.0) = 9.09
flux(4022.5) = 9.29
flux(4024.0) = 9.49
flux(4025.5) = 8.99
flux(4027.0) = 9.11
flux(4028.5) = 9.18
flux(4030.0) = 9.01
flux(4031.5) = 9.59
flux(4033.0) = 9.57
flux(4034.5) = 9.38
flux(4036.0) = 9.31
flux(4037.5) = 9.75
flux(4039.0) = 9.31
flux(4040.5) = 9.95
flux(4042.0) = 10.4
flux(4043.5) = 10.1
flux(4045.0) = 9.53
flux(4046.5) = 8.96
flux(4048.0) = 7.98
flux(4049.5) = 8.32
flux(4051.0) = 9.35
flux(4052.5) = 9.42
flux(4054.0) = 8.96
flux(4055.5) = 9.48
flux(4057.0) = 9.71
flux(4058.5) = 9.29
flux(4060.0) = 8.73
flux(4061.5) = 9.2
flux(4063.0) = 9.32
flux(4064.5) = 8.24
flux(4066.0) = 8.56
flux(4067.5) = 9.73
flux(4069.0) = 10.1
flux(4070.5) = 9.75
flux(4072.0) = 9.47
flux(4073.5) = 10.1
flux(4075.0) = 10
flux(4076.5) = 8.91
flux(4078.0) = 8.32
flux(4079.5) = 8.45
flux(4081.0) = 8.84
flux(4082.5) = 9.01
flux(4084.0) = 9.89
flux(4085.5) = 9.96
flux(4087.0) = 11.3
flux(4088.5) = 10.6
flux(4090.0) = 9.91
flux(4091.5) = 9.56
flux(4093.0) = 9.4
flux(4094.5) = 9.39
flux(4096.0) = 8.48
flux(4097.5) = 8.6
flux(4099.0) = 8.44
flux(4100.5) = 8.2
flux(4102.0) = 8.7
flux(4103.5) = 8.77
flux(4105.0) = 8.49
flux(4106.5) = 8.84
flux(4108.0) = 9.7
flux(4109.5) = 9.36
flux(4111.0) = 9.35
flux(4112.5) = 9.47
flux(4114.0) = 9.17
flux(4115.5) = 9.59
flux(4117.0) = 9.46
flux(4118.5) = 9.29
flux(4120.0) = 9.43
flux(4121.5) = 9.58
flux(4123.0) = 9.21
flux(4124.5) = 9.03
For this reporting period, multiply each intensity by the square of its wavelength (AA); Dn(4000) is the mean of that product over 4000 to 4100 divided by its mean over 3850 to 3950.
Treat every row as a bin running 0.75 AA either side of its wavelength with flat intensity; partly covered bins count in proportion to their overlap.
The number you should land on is 1.95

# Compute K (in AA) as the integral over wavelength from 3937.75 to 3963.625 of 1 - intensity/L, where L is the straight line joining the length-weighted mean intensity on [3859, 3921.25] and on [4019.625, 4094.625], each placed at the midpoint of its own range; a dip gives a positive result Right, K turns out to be 4.82 AA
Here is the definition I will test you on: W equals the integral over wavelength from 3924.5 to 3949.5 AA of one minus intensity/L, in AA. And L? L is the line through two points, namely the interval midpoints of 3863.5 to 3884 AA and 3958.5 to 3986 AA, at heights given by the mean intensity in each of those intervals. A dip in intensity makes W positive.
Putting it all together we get 5.1 AA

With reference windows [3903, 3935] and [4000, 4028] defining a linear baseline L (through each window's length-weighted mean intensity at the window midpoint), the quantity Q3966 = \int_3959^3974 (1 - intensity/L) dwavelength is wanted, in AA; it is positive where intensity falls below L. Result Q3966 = 6.4 AA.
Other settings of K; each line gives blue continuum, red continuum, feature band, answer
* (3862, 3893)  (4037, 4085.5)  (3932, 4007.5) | 8.4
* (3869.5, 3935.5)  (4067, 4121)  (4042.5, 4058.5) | -1.5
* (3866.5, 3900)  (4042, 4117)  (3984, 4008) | -4.3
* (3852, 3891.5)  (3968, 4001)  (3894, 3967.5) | 6.4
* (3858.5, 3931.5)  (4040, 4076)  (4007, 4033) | -3.1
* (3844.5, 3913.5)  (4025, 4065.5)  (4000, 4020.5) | -2.7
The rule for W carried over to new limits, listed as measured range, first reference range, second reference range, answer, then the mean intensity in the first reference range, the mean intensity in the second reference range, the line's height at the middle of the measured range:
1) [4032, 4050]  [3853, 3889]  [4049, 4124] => -2.4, 4.74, 9.27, 8.31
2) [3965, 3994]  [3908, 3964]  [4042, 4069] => 0.9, 5.29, 9.17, 6.7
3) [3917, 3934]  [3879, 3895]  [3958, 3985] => 2.6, 4.91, 5.48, 5.17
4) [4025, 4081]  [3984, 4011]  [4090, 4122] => -1.4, 9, 9.12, 9.06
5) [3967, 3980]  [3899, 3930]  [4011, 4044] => 4.6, 6.08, 9.5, 7.86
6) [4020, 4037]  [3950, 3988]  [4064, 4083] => -3.2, 5.97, 9.21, 7.81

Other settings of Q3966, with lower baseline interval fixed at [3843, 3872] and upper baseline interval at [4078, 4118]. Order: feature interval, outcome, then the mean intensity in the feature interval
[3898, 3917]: -3.3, 6.81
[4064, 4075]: -0.9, 9.49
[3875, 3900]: 0.8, 5.27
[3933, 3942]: 3.7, 3.73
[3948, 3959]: 0.2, 6.53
